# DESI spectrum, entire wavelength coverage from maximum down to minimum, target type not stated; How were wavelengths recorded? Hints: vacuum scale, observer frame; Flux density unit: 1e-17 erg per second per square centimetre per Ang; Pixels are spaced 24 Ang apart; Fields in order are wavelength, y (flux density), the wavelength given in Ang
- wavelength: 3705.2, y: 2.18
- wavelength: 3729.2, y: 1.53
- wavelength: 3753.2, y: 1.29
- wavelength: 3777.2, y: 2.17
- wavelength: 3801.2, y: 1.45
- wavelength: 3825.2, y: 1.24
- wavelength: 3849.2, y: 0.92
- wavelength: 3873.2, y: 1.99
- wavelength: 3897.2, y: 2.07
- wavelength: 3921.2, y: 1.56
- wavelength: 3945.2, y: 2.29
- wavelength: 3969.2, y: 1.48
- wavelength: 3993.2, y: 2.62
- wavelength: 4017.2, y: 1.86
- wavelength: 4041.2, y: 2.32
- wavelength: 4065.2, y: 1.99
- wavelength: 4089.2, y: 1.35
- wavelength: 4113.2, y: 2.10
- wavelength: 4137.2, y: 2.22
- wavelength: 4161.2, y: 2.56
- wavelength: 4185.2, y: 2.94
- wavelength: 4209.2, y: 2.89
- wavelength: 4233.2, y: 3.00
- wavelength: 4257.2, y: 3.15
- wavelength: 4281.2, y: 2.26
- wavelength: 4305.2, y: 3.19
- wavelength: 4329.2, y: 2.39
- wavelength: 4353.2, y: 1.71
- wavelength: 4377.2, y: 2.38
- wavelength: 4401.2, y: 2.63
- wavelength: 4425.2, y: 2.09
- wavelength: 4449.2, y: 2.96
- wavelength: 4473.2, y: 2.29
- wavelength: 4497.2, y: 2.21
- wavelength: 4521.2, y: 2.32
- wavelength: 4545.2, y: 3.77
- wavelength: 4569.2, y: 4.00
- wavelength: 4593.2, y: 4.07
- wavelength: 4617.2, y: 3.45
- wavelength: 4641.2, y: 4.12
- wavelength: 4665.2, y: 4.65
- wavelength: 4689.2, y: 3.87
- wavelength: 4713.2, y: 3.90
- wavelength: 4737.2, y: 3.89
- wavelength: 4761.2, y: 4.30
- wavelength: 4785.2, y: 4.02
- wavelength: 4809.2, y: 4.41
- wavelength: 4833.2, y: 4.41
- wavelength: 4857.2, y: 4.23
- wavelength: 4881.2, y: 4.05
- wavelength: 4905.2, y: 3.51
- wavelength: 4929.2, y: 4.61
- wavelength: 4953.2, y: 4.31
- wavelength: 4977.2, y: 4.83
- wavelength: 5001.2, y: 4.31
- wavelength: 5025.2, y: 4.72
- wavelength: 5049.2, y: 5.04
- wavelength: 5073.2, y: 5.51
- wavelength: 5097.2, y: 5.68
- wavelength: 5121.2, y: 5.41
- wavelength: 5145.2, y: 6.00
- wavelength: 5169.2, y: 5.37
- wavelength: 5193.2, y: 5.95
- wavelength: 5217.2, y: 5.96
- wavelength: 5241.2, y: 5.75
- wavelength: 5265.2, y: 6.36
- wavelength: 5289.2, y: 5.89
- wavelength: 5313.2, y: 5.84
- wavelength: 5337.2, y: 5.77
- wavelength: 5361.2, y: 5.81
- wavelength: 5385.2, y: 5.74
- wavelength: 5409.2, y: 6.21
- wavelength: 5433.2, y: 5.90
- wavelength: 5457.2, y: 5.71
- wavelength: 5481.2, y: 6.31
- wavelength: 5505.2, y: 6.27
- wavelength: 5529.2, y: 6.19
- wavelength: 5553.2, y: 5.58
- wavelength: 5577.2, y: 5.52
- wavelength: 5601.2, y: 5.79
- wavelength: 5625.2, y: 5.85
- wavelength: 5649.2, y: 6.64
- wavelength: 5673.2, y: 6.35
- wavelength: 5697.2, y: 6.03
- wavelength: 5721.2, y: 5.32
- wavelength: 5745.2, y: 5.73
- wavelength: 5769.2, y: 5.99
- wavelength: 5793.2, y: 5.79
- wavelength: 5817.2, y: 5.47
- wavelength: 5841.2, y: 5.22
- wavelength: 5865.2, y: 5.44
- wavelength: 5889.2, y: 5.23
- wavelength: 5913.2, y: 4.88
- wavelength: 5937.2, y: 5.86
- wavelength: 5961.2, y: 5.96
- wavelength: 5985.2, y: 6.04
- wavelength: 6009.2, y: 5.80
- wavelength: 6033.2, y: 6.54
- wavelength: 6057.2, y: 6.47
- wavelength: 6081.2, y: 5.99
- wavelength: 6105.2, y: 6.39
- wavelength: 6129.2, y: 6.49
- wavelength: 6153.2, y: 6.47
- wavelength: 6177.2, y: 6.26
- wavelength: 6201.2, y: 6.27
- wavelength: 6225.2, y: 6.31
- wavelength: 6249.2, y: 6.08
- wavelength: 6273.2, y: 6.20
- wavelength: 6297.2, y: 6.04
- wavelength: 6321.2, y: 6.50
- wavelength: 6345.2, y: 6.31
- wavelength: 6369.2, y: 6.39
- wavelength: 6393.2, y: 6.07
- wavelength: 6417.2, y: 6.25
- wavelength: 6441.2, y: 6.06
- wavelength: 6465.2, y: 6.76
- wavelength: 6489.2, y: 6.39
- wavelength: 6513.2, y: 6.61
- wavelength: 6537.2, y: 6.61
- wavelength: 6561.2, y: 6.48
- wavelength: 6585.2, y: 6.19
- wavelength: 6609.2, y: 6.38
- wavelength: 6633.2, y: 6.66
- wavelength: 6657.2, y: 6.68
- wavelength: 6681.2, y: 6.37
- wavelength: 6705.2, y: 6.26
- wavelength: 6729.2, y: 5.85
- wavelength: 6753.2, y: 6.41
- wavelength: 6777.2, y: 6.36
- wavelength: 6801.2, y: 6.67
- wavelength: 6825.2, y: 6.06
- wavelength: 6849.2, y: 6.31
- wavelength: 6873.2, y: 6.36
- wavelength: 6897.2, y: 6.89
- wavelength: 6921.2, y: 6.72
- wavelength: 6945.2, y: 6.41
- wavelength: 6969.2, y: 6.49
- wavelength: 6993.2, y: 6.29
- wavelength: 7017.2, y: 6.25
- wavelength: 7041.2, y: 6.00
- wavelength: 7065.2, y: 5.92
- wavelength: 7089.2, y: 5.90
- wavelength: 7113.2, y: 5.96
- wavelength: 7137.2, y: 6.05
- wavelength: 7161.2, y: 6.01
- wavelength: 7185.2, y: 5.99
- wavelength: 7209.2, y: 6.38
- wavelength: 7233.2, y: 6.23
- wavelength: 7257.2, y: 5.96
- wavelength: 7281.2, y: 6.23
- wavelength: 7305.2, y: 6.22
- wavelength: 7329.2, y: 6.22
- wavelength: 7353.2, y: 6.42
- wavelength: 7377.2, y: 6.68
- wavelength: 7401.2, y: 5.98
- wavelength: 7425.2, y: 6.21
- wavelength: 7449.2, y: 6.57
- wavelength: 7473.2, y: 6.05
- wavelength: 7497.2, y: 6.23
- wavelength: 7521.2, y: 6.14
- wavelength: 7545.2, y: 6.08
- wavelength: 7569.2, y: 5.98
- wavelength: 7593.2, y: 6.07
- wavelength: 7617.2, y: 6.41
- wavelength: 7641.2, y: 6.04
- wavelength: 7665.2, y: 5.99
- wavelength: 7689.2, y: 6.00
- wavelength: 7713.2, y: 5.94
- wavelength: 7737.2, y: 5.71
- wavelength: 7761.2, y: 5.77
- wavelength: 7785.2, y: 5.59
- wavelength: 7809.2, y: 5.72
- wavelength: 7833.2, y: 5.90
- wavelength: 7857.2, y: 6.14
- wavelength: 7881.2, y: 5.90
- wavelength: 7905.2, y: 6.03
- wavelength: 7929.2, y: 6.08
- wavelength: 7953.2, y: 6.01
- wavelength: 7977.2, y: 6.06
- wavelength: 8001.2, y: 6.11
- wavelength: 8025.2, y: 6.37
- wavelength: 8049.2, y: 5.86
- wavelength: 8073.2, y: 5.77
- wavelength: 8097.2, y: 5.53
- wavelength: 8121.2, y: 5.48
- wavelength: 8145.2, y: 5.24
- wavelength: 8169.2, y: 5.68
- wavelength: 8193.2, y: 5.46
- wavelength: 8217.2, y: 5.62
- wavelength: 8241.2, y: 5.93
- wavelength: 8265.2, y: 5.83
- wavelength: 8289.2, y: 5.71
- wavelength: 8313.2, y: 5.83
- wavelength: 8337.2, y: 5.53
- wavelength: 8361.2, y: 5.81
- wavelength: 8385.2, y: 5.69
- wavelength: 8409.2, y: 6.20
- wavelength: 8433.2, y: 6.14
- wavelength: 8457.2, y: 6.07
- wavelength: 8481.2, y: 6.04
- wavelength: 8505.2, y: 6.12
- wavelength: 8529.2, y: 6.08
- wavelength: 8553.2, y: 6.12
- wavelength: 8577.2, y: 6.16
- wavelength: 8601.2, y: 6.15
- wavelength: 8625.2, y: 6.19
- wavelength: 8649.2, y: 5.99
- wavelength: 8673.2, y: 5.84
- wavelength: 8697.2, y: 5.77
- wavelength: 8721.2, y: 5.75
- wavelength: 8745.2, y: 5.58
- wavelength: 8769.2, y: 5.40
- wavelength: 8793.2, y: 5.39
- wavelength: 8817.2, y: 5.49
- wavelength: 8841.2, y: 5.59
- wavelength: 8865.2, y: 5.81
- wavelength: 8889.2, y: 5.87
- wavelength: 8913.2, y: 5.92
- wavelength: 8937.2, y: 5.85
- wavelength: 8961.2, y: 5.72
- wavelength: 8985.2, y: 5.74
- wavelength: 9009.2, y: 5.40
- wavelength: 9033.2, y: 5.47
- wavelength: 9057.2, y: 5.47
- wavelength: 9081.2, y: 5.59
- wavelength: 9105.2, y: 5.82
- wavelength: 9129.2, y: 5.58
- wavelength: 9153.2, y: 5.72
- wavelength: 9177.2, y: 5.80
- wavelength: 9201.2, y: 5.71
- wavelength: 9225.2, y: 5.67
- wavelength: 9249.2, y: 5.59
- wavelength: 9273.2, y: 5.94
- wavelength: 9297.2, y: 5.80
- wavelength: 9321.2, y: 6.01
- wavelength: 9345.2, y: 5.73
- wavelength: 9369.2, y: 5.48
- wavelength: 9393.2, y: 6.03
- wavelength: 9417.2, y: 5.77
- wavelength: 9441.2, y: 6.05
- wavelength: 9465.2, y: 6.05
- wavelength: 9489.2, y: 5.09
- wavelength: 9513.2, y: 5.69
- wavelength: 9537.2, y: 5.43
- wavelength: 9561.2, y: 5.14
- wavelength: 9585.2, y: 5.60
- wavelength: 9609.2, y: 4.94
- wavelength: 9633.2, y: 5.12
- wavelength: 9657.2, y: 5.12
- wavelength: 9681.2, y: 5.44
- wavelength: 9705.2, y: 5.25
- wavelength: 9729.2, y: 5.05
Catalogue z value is 0.14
